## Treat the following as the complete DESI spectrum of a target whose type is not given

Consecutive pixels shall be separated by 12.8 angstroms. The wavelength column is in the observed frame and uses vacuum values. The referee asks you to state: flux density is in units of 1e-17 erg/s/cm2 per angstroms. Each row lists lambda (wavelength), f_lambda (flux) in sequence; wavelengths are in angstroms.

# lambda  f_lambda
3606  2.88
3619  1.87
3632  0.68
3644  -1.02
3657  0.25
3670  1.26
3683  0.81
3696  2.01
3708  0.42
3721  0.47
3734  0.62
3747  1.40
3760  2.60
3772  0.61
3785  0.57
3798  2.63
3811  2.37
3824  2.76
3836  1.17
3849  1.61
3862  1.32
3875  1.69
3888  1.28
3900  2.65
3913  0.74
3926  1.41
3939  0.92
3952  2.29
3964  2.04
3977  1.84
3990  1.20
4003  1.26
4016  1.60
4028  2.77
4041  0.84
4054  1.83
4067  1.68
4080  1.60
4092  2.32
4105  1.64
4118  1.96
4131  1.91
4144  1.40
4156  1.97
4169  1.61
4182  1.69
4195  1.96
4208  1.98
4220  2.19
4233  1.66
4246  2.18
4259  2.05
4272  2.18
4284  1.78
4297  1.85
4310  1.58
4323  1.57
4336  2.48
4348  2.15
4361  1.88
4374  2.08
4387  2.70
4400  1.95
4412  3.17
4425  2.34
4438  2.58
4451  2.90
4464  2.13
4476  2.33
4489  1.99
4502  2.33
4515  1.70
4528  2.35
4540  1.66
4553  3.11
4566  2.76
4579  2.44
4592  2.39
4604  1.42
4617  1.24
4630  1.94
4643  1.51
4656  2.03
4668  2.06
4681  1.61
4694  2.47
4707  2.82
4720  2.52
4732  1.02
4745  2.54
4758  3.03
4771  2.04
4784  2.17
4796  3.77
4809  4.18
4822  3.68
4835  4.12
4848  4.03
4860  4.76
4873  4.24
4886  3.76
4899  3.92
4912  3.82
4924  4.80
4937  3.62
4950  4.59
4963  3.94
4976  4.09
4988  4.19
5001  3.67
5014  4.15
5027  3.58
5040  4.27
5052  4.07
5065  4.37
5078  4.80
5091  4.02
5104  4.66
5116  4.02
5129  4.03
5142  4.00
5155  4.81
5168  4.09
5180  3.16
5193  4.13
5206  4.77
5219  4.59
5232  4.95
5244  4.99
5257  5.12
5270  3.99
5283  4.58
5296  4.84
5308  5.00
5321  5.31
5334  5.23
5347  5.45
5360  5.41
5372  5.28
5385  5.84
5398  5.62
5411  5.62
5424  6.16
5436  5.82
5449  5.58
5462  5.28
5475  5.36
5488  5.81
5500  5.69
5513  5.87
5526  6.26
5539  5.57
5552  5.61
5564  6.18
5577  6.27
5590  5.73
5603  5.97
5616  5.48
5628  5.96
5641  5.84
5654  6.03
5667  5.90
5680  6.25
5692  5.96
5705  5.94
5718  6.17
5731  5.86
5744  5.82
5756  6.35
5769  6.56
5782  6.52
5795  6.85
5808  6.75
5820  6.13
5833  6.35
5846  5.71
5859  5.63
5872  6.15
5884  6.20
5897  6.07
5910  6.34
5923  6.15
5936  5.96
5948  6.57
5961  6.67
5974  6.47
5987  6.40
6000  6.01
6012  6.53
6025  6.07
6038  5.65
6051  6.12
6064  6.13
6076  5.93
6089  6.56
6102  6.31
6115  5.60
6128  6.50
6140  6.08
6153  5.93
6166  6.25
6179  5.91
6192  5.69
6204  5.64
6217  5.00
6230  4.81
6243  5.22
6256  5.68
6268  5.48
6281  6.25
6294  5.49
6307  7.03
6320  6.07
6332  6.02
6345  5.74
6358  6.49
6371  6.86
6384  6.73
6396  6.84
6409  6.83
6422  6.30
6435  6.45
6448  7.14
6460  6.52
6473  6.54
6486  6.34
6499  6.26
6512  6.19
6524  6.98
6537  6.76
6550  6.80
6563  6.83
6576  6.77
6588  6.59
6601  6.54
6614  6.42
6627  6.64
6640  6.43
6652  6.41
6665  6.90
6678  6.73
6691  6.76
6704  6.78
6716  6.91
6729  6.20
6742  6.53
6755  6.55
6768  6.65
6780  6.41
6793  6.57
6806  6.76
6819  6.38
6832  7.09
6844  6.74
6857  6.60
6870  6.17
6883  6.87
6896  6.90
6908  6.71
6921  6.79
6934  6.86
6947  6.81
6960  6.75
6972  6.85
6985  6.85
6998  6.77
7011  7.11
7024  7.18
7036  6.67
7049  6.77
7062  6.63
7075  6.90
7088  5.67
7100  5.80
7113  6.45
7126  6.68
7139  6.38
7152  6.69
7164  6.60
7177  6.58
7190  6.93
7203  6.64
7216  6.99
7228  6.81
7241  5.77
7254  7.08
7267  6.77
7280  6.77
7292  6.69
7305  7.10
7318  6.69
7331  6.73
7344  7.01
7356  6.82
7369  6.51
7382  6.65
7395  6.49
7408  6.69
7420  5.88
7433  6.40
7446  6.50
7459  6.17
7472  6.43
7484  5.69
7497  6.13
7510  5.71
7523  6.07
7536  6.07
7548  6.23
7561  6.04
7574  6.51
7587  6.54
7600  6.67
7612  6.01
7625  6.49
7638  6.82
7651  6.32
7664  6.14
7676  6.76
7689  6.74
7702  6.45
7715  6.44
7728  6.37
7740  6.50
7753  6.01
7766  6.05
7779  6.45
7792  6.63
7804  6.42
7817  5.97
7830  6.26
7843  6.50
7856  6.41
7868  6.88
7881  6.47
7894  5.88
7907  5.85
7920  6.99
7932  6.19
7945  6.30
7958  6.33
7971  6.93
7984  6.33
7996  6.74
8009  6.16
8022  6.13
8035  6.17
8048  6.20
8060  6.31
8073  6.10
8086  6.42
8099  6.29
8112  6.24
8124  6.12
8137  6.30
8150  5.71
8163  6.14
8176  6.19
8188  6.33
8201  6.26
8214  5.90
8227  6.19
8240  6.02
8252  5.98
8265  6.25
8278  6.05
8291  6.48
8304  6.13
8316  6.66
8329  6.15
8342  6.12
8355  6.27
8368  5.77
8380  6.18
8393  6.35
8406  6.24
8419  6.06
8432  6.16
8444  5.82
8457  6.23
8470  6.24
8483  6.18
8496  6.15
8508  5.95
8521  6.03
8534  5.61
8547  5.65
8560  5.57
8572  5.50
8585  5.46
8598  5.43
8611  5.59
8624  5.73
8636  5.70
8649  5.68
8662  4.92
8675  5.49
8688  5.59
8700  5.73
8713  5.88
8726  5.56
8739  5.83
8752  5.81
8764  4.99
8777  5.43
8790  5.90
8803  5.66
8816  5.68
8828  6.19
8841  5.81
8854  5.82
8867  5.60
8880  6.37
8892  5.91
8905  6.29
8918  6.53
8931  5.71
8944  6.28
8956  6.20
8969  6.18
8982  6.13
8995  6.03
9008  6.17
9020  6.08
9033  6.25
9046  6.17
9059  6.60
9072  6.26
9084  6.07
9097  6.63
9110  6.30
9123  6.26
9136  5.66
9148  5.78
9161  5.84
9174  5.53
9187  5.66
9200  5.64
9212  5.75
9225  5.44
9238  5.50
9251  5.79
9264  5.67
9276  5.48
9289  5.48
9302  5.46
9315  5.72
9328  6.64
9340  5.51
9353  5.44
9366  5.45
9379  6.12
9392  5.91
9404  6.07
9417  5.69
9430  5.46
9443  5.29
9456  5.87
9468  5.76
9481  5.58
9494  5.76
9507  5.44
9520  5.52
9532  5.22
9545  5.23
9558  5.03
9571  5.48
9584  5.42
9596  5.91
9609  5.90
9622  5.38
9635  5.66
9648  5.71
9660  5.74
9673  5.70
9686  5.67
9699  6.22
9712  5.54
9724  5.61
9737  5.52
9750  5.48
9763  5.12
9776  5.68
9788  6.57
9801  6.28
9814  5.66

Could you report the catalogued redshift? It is 0.20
